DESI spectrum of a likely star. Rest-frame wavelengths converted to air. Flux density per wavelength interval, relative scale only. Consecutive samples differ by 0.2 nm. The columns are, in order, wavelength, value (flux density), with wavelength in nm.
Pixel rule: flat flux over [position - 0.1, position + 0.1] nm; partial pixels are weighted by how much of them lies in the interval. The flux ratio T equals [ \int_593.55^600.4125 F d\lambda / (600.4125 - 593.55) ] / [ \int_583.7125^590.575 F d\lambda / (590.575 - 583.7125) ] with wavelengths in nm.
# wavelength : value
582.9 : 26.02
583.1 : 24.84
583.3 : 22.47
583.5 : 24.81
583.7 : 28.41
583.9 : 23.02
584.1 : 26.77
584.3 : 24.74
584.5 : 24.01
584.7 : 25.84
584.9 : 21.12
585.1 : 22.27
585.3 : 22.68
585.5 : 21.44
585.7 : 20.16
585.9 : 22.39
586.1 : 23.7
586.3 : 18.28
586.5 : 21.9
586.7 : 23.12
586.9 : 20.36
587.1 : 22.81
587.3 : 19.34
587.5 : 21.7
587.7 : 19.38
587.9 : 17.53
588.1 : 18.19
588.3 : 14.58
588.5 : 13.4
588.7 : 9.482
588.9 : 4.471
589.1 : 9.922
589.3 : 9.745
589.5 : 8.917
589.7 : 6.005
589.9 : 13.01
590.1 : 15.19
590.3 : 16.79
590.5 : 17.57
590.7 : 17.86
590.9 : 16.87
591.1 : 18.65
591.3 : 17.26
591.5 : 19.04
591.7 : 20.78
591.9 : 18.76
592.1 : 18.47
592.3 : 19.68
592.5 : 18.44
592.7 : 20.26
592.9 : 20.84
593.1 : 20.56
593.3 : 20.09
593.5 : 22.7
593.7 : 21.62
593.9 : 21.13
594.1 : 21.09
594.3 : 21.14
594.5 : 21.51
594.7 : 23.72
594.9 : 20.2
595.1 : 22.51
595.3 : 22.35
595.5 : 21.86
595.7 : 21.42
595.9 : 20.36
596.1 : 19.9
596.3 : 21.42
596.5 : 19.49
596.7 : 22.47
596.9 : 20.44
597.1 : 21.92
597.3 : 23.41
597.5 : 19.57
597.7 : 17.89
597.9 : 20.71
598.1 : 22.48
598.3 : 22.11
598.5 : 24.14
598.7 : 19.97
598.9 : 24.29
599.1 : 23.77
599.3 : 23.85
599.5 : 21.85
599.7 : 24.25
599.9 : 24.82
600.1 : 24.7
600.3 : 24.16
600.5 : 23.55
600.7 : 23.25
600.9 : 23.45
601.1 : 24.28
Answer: 1.20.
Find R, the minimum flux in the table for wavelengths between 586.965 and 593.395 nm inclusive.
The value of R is 4.471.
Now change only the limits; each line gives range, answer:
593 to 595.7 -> 20.09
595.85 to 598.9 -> 17.89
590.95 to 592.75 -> 17.26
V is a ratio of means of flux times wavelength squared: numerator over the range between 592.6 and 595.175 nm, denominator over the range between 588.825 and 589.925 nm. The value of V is 2.6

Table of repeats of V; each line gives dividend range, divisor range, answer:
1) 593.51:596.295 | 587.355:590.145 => 1.69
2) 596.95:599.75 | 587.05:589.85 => 1.66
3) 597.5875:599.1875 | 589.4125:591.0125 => 1.59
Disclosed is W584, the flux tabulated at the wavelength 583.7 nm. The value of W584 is 28.41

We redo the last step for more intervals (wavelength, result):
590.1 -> 15.19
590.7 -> 17.86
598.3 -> 22.11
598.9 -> 24.29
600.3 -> 24.16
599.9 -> 24.82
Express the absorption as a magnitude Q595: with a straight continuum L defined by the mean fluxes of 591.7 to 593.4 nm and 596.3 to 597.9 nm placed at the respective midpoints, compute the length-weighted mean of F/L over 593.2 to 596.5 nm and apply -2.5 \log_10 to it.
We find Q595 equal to -0.06 mag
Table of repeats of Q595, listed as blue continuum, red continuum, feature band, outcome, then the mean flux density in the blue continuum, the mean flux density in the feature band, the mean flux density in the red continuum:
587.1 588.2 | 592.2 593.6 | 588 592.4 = 0.33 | 19.6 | 14.8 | 20.4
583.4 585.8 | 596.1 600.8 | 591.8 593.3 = 0.17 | 23.8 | 19.6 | 22.3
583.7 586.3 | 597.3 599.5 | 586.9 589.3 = 0.43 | 23.2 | 15.5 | 21.9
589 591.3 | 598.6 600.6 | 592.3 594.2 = -0.21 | 13.8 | 20.7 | 23.5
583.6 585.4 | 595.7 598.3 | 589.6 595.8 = 0.14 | 24.3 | 19.3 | 20.9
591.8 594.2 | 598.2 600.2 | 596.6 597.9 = 0.07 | 20.3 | 20.9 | 23.4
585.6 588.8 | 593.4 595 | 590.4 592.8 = 0.12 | 19.1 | 18.6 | 21.6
